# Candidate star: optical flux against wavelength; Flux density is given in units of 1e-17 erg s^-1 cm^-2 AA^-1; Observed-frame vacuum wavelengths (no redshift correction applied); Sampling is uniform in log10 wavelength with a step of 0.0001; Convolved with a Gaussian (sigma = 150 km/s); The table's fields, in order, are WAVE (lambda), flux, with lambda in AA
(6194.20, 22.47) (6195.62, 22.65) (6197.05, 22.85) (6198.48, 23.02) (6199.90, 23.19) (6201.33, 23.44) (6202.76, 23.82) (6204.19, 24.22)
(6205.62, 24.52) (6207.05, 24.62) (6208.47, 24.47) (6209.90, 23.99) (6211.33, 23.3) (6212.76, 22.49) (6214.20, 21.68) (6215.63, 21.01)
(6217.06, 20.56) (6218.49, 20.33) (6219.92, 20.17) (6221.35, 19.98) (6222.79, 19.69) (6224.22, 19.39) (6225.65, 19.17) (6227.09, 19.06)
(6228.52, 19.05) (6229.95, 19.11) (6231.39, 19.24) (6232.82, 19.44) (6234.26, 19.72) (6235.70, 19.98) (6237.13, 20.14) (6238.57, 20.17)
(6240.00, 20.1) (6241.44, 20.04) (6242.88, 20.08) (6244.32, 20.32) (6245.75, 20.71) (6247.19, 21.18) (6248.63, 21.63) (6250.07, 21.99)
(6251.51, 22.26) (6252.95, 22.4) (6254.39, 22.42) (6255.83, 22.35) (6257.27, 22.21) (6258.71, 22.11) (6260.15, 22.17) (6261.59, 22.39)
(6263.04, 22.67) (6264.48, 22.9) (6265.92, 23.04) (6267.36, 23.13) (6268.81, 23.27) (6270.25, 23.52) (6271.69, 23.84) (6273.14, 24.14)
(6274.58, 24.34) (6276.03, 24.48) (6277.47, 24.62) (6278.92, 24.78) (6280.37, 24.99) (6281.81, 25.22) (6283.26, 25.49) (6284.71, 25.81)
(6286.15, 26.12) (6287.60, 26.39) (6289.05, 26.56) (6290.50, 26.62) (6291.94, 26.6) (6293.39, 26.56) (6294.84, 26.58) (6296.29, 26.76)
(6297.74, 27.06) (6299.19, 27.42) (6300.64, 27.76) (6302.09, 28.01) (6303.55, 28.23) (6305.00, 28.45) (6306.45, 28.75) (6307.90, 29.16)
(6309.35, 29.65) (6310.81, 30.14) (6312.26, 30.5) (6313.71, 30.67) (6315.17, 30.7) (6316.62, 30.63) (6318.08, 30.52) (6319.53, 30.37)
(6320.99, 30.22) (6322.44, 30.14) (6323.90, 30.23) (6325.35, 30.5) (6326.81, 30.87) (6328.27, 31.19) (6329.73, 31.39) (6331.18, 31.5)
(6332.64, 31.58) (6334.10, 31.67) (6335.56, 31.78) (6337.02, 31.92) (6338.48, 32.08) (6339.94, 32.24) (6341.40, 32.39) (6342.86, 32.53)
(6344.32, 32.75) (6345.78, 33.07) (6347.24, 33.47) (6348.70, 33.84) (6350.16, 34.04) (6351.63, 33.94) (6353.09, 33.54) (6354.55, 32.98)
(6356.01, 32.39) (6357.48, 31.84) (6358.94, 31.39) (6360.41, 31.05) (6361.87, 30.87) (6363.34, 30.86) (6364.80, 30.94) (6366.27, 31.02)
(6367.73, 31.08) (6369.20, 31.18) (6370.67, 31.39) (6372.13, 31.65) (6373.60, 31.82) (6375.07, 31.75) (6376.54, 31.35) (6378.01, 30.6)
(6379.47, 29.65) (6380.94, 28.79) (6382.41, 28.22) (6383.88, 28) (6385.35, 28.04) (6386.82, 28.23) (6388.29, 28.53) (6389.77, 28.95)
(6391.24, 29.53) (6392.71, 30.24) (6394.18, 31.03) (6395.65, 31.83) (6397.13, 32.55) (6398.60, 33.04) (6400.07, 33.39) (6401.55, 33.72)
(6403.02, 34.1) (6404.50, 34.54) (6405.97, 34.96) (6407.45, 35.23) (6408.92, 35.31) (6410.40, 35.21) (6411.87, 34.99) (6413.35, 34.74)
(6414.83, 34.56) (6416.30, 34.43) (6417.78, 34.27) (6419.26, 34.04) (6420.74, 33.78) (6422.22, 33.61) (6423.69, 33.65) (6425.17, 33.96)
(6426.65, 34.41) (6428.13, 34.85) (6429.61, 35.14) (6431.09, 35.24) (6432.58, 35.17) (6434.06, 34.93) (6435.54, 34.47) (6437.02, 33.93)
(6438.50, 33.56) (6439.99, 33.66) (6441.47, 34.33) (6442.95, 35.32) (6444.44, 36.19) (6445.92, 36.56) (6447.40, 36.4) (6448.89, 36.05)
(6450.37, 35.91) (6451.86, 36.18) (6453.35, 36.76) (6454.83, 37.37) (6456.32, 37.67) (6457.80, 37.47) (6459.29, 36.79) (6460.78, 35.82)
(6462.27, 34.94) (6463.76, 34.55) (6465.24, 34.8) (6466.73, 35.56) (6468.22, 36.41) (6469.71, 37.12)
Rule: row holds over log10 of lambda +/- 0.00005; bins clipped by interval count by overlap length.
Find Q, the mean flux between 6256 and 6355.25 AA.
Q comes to 28.3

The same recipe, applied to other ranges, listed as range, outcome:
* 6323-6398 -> 31.3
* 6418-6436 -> 34.4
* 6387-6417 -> 33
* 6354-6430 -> 32.2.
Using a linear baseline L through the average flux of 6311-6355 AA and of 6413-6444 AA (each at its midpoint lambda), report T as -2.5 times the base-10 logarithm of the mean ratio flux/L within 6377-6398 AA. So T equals 0.13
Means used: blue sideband 31.8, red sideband 34.4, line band 29.6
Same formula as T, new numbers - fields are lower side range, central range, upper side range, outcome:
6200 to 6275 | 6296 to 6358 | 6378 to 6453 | -0.125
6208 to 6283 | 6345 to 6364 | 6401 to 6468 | -0.109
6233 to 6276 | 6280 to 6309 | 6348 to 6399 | -0.084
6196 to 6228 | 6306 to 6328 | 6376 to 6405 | -0.118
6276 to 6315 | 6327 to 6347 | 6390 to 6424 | -0.085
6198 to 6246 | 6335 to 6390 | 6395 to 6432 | -0.023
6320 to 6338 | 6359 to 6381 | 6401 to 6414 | 0.068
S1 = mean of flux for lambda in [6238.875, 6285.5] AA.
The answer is 22.8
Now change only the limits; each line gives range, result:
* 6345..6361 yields 32.9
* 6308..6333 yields 30.6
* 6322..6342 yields 31.4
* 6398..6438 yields 34.4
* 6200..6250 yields 21.1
